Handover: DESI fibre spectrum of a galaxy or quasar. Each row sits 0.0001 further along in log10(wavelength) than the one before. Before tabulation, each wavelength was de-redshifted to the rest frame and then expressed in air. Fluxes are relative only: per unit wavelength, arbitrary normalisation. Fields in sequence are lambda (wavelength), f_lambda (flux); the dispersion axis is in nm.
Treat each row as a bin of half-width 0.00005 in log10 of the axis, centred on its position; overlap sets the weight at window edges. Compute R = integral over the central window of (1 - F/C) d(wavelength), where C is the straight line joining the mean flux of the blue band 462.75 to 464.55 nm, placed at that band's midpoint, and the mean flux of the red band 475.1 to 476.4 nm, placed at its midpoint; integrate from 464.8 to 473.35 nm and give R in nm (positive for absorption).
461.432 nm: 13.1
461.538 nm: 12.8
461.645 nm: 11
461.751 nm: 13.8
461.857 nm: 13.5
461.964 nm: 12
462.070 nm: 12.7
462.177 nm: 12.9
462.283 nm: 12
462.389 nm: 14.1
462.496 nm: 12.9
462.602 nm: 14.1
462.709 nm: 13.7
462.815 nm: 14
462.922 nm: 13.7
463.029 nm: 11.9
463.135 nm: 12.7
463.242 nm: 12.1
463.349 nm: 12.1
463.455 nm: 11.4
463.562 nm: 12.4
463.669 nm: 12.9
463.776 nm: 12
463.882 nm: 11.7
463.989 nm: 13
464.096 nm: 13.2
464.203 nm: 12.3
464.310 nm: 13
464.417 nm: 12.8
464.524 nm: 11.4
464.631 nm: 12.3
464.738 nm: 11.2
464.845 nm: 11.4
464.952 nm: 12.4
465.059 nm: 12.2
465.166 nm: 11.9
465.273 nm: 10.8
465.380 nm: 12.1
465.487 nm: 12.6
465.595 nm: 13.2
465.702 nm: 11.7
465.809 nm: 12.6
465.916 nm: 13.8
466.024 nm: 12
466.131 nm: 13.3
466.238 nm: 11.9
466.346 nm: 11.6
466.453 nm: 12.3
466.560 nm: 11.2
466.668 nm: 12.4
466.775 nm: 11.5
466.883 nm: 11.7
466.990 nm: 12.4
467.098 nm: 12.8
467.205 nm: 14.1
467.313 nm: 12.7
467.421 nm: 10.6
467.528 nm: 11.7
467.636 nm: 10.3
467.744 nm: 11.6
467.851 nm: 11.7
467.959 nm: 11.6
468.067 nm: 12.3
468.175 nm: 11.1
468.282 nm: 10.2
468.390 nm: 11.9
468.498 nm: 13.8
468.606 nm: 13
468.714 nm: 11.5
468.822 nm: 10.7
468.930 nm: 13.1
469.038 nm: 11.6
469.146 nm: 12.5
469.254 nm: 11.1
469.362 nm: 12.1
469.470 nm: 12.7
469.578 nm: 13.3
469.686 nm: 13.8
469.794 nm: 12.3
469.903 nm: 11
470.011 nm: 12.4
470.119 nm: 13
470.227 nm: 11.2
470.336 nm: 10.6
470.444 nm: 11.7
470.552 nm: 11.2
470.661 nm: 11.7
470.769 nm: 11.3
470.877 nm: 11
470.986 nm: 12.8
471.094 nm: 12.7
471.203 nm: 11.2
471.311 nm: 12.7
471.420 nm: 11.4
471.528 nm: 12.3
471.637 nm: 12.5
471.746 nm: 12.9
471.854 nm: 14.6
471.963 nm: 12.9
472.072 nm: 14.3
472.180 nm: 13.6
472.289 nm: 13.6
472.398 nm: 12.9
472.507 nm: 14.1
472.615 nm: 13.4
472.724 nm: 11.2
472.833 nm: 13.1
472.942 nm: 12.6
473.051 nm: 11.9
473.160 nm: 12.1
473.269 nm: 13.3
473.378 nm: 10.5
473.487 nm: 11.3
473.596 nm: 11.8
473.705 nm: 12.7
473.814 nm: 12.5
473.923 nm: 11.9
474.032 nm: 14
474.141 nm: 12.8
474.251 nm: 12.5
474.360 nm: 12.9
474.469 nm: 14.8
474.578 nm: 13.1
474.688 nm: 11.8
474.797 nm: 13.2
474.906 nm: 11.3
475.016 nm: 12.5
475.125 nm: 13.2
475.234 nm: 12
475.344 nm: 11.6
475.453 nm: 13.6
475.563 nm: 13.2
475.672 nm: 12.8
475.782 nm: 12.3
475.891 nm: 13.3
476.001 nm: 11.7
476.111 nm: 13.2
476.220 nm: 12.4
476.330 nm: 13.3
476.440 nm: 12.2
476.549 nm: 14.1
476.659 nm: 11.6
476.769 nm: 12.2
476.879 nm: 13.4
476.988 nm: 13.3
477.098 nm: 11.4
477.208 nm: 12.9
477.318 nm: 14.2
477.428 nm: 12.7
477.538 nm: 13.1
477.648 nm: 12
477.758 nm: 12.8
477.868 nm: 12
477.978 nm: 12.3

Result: 0.26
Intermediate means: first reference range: 12.5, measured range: 12.2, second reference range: 12.7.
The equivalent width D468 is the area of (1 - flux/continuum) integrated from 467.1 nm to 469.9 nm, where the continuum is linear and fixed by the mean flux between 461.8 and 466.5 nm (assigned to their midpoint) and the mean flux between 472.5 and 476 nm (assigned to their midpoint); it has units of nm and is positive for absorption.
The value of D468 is 0.108 nm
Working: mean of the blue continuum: 12.5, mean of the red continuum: 12.6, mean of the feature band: 12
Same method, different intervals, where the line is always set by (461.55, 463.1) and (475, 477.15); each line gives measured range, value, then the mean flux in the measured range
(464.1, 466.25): 0.11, 12.3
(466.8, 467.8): 0.07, 12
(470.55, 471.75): 0.08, 12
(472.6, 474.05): 0.06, 12.2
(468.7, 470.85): 0.15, 11.9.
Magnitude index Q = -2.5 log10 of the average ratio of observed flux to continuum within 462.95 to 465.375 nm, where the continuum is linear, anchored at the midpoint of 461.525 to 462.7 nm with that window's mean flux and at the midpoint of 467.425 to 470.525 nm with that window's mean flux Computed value 0.04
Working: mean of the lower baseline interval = 12.9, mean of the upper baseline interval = 11.9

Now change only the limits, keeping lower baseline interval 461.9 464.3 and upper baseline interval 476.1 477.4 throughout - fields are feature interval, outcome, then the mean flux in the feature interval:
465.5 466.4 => 0.02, 12.5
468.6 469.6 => 0.06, 12.1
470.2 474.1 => 0.04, 12.4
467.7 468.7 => 0.08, 11.9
